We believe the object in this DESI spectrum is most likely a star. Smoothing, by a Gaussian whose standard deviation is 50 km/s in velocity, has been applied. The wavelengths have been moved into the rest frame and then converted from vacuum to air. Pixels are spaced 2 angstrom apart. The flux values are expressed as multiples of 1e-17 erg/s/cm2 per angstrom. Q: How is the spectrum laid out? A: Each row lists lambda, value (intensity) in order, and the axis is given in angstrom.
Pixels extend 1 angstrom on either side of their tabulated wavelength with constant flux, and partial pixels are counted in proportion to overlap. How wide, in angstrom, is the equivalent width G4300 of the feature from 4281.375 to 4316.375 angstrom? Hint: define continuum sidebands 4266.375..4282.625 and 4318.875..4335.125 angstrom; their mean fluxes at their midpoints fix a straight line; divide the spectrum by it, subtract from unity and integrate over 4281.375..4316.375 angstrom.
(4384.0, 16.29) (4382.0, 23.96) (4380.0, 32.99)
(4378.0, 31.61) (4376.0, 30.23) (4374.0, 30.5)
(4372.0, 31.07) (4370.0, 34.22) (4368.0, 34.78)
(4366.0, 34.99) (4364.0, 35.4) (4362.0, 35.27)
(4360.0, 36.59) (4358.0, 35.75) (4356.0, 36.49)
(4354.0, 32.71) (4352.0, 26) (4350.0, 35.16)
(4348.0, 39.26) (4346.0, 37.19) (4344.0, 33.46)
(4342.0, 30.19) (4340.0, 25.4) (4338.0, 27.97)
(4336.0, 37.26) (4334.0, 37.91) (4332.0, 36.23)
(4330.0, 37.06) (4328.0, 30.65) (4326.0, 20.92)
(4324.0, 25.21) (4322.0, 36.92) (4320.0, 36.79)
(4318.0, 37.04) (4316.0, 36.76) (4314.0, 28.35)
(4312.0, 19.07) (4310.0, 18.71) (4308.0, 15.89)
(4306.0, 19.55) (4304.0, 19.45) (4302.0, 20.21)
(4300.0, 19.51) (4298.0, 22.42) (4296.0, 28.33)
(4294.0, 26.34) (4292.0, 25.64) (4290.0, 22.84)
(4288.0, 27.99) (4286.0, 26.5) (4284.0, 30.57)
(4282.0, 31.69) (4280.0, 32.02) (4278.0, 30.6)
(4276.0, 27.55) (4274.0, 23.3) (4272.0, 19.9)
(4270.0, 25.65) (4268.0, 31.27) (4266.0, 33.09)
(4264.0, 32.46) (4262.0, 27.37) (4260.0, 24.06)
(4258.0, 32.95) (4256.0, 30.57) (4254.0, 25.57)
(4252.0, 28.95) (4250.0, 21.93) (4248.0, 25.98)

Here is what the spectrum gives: 6.9 angstrom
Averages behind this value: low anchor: 27.9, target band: 24.1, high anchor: 32.8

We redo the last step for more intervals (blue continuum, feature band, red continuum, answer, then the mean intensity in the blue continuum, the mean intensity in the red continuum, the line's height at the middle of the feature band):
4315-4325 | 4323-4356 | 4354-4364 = 2.8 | 34.5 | 35.6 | 35.1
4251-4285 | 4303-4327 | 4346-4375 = 4.1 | 28.7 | 34.3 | 31.5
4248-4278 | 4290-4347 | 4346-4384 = 4.4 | 27.5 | 32.8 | 30.4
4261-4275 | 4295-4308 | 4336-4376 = 3.8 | 27.6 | 33.3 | 29.8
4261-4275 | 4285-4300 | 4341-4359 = 2.1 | 27.6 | 34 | 29.5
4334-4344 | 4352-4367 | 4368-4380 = -1.4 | 31.3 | 31.9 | 31.7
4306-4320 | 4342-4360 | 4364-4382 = -2.6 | 26.3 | 32.2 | 30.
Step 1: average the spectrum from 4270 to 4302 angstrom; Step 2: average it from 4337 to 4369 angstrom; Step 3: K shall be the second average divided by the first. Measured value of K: 1.28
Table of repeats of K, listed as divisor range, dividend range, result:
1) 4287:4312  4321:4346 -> 1.44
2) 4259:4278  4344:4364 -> 1.27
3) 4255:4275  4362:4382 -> 1.16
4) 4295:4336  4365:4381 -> 1.18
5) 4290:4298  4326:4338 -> 1.32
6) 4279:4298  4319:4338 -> 1.19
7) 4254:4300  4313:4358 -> 1.19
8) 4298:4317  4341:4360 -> 1.55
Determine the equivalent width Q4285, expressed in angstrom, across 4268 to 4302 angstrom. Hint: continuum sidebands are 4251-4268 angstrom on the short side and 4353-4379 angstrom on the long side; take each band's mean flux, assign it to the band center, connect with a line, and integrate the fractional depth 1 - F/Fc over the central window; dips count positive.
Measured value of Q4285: 4.7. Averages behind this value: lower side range 29.5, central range 26.3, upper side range 33.8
